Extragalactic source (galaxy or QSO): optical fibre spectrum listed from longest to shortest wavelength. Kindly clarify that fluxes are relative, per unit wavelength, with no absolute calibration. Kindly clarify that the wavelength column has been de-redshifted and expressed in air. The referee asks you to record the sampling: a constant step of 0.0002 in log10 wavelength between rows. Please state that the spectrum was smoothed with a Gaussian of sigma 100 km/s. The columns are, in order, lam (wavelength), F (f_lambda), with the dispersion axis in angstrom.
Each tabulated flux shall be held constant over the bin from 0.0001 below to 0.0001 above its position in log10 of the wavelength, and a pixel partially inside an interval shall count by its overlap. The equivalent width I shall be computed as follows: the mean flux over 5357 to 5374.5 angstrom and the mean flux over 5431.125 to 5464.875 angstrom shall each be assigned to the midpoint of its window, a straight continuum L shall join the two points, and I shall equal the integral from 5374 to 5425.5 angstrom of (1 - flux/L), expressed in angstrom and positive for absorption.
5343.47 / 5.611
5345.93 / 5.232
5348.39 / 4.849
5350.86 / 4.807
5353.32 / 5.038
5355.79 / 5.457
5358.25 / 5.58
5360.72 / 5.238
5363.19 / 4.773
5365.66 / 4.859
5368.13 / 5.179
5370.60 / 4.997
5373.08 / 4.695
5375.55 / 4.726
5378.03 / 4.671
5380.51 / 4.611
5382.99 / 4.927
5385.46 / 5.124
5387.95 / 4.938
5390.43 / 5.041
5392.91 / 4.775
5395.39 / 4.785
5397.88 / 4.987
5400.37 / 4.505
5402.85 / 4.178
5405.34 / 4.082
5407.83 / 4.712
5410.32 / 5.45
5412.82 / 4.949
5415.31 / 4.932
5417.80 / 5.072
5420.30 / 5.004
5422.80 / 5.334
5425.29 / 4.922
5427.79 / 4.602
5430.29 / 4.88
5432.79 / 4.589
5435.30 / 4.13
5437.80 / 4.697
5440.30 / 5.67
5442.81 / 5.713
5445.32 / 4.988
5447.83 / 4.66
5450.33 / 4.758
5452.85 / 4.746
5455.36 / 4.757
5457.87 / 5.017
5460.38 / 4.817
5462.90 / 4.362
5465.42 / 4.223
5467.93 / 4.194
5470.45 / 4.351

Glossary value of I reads 1.2 angstrom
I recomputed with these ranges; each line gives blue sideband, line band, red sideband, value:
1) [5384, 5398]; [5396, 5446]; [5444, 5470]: -0.7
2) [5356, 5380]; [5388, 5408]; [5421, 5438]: 0.9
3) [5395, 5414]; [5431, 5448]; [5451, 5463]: -0.7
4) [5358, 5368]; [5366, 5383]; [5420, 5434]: 0.7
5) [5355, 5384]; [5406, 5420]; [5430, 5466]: -0.3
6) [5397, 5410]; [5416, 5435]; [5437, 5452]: -0.2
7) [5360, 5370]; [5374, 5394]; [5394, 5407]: -0.5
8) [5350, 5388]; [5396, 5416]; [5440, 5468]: 0.8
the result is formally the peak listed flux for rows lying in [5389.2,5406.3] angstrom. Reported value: 5.041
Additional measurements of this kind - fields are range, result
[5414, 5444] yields 5.713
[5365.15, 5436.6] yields 5.45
